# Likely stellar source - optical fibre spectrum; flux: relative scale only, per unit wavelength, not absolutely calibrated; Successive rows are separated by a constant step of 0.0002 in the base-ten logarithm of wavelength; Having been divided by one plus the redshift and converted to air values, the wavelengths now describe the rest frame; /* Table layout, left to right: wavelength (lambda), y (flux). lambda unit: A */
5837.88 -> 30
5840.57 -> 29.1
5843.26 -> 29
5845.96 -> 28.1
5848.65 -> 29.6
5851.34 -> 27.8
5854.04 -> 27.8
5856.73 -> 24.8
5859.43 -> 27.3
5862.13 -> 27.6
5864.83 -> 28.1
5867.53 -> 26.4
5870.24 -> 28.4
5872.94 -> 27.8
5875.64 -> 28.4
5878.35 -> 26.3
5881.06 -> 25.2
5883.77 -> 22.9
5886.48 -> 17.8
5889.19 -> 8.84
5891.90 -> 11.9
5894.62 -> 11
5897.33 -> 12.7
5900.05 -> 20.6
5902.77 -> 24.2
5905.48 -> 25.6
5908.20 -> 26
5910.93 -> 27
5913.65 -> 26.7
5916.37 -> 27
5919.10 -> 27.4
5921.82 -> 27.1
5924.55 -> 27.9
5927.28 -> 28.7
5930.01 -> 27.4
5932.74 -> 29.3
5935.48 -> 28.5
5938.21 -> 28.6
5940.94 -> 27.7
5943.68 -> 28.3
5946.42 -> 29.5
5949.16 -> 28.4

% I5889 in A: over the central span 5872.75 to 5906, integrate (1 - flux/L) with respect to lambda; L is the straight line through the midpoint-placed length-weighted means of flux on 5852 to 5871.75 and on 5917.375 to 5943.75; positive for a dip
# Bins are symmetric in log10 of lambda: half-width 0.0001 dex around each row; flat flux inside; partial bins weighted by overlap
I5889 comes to 9.3 A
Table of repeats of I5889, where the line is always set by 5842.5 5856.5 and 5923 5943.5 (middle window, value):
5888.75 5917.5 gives 7.93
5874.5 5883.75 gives 0.70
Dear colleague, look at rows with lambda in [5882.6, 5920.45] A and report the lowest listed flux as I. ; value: 8.84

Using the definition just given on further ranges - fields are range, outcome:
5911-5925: 26.7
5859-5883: 25.2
